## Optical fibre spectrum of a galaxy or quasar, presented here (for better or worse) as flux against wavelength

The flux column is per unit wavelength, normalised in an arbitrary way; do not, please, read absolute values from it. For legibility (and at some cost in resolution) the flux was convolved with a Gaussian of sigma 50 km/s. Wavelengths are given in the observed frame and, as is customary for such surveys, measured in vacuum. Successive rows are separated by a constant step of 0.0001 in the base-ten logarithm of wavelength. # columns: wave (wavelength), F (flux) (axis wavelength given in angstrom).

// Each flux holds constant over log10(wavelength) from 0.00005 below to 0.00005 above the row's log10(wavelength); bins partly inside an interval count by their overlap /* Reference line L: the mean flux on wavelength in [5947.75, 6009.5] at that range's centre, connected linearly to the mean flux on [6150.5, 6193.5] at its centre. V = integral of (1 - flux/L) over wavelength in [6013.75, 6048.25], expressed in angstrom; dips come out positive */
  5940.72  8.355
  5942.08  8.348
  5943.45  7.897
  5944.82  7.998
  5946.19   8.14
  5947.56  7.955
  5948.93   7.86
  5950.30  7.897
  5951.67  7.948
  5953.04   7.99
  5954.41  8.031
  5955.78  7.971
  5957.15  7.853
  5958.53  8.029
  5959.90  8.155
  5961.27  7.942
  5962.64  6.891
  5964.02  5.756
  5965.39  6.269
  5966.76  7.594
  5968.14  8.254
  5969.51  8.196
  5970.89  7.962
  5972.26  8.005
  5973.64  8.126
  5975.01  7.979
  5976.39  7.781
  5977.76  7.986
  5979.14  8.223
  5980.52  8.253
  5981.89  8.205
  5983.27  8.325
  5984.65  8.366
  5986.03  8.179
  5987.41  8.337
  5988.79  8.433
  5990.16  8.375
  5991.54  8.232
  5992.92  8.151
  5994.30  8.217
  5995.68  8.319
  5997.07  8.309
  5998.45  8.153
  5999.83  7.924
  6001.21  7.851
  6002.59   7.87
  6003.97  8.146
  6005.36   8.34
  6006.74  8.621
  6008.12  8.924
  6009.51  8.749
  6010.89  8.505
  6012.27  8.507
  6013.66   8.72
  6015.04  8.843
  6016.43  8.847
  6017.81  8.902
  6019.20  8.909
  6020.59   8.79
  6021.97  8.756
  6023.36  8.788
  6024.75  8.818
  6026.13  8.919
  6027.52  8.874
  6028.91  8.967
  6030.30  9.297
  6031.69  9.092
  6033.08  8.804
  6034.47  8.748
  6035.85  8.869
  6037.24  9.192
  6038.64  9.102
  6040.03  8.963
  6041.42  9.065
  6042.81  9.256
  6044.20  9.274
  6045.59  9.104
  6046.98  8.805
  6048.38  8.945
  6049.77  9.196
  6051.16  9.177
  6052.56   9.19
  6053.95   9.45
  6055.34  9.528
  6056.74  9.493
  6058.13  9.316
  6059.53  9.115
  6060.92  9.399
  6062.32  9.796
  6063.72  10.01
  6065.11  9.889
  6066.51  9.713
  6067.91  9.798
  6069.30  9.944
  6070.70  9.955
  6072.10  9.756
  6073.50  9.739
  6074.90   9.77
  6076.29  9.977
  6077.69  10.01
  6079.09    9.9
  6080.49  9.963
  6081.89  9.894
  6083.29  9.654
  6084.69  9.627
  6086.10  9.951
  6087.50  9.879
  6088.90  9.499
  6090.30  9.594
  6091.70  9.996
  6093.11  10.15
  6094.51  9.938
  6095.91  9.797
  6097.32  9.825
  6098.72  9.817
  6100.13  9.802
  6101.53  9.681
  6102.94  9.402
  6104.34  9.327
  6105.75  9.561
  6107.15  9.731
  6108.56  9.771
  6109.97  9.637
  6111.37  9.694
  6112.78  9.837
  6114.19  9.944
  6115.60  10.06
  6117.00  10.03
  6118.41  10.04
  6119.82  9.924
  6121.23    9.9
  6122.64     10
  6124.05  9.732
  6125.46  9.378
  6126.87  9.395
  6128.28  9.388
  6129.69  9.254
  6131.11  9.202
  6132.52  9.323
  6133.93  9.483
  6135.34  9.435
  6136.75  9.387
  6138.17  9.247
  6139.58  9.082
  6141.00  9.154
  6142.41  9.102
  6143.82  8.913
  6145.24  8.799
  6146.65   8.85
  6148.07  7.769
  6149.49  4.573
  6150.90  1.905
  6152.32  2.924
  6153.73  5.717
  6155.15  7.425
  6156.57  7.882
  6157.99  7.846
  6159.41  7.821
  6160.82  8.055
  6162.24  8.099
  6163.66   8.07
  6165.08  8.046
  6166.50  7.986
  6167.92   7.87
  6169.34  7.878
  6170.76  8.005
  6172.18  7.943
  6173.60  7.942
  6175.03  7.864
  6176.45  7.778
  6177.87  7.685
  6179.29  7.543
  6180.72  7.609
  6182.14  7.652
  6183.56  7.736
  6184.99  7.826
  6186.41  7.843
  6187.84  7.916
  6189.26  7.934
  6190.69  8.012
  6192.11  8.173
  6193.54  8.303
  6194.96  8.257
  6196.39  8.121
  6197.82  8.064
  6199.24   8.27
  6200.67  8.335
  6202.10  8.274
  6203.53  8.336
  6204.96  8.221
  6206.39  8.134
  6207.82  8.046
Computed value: -4.7 angstrom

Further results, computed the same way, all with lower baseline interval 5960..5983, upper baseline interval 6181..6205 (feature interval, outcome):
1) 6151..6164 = 1.9 angstrom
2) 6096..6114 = -4.0 angstrom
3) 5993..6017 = -1.9 angstrom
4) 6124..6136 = -2.1 angstrom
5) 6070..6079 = -2.3 angstrom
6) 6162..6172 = 0.0 angstrom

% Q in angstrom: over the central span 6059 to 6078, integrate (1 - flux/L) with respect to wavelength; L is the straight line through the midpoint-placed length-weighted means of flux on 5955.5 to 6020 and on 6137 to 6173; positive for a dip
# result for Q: -4.6 angstrom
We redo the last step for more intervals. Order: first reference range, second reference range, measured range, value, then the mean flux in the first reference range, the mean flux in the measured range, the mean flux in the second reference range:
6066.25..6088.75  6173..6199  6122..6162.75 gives 2.5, 9.84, 8.17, 7.91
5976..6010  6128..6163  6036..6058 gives -2.8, 8.25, 9.18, 7.93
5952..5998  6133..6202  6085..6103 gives -4.4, 7.96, 9.8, 7.85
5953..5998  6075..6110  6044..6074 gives -0.7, 7.96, 9.48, 9.78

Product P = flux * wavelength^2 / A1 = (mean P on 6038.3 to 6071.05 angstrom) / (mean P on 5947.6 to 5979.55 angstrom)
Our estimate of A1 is 1.25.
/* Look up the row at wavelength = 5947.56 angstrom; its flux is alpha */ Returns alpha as 7.955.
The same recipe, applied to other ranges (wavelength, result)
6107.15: 9.731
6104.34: 9.327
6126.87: 9.395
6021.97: 8.756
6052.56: 9.19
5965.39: 6.269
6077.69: 10.01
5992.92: 8.151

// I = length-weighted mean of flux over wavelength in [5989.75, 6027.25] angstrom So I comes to 8.5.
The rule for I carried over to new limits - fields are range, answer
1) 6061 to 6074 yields 9.82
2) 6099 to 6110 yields 9.62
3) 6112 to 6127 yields 9.86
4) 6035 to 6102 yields 9.58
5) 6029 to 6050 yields 9.04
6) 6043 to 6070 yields 9.43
